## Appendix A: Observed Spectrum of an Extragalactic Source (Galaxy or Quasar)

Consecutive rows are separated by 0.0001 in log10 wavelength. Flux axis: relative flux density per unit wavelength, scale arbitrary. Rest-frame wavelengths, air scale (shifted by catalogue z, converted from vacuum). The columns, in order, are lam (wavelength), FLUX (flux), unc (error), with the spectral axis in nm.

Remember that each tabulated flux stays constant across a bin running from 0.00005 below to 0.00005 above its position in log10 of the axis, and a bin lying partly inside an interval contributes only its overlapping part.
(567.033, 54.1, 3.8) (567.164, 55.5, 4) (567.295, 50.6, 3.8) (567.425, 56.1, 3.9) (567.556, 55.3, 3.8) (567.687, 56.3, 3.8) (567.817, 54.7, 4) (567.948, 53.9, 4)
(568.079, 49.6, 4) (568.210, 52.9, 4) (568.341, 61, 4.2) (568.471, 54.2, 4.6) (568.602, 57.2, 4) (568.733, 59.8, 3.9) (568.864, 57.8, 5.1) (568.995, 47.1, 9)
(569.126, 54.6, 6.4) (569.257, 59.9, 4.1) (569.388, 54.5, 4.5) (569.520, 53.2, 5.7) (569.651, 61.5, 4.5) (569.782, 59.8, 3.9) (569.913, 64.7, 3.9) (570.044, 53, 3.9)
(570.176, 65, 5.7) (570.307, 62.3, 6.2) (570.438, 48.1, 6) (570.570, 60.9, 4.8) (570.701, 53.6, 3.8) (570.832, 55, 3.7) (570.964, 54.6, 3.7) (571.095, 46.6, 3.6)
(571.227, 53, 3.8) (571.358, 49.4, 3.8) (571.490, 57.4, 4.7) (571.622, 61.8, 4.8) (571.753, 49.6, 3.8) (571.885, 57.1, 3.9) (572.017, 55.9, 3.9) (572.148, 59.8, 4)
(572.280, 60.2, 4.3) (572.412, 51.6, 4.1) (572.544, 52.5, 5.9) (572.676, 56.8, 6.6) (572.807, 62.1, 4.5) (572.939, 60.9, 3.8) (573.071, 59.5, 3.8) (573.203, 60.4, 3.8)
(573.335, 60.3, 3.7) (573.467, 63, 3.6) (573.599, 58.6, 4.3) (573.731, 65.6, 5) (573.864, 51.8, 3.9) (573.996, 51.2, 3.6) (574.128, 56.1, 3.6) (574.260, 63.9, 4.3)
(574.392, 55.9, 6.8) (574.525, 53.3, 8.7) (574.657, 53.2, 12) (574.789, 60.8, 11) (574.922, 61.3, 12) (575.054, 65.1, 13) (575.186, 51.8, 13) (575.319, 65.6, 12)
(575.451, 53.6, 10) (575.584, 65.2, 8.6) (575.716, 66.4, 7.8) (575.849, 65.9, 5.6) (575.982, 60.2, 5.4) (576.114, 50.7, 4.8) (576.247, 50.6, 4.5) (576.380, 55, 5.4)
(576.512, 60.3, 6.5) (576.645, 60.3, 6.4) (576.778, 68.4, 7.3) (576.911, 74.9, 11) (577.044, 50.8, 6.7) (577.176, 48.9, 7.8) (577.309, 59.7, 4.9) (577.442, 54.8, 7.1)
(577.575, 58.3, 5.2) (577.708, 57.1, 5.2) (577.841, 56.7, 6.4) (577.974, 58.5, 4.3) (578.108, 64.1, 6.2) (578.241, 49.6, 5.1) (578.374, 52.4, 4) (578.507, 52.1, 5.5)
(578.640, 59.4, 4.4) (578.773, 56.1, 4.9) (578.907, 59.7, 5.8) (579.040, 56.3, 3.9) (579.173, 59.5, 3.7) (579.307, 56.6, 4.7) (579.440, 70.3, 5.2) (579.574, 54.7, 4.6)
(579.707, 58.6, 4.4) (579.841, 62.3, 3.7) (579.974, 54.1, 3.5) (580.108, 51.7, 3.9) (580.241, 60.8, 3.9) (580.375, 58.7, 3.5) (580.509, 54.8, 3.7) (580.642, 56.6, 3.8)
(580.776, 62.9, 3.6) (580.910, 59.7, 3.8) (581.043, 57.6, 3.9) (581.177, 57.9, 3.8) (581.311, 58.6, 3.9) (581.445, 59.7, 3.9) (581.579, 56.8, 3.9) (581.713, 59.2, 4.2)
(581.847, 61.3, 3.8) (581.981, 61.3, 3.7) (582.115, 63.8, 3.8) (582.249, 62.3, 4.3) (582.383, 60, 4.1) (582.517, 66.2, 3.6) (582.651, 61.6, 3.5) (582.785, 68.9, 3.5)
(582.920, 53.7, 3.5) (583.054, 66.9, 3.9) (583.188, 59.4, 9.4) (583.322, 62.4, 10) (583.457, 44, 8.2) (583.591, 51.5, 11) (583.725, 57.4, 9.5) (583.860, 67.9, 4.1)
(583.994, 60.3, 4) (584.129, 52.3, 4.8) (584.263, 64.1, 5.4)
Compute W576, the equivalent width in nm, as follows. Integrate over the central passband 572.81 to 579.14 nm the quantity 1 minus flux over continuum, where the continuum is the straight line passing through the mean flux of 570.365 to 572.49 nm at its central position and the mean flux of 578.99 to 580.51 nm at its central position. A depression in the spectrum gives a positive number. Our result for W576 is -0.20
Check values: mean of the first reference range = 54.7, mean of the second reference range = 58.3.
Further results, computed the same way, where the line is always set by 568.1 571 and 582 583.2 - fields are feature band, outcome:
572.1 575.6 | 0.017 nm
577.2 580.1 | 0.164 nm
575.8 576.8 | 0.024 nm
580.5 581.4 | 0.049 nm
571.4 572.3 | 0.012 nm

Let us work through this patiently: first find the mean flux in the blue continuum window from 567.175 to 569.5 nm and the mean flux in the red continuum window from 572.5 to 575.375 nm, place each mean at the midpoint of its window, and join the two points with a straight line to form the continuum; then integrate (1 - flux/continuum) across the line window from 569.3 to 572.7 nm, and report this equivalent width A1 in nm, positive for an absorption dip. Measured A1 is 0.04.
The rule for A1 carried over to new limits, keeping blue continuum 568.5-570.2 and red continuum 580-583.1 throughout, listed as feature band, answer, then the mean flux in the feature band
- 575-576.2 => -0.034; 60.3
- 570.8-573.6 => 0.062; 56.6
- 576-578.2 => 0.035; 58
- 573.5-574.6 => 0.021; 57.2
